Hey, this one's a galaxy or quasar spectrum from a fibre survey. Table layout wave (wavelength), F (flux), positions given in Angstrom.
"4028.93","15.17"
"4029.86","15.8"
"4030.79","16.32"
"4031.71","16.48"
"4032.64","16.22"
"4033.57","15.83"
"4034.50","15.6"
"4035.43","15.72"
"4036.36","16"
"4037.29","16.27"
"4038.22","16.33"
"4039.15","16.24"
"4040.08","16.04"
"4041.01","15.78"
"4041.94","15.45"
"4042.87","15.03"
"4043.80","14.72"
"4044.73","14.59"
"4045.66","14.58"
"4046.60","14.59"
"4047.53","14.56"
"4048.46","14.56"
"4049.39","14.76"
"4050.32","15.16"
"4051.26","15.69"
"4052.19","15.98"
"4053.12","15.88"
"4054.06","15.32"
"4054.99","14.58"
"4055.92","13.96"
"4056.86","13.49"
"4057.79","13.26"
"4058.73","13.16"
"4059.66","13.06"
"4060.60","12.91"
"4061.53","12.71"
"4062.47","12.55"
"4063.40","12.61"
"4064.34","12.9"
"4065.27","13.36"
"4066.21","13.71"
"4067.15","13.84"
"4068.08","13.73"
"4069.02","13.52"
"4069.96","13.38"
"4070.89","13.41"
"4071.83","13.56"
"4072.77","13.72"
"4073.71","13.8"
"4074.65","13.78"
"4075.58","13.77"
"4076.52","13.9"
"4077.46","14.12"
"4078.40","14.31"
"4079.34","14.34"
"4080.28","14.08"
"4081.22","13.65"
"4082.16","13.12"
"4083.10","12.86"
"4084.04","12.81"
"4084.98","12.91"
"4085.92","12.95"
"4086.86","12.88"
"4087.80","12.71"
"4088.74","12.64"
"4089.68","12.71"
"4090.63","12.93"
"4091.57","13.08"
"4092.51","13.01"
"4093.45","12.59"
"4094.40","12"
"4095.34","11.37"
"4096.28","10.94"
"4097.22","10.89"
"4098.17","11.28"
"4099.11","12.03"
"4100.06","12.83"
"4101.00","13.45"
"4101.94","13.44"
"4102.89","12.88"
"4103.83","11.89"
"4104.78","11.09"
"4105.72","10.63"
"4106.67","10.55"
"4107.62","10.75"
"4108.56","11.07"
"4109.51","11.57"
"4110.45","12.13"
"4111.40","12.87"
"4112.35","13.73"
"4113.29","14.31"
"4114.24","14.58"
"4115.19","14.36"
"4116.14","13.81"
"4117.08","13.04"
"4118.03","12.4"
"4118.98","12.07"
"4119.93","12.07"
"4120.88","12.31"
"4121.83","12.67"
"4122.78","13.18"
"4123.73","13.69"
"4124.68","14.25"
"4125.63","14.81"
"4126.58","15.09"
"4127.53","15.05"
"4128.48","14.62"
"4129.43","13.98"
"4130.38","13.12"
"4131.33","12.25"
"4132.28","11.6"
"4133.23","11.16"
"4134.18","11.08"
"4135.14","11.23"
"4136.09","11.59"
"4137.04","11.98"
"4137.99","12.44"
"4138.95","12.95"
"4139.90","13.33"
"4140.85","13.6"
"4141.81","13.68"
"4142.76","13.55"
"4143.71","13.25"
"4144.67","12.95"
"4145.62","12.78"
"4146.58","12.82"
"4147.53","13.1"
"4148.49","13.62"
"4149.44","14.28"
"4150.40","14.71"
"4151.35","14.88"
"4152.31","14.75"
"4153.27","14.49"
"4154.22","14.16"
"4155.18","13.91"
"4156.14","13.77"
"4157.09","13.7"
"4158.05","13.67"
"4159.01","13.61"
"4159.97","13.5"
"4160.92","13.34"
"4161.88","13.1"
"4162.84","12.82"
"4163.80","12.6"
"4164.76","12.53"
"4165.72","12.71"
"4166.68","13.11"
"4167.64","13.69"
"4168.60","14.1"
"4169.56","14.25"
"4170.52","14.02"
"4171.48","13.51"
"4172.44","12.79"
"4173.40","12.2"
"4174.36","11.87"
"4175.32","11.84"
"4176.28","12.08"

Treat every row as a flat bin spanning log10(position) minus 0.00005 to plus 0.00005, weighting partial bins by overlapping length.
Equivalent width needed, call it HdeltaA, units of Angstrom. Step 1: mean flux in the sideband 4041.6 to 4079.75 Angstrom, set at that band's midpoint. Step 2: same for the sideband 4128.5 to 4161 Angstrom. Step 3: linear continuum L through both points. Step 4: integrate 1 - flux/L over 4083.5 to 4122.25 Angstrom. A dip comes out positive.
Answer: 3.4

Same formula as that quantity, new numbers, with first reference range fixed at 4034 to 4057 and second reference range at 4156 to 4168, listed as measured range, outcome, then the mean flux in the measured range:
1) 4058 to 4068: 1.2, 13.1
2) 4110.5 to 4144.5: 1.7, 13.1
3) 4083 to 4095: 1.4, 12.8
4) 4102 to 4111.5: 1.7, 11.6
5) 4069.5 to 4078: 0.6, 13.7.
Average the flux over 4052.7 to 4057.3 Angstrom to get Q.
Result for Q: 14.6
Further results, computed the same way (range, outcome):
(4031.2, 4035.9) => 16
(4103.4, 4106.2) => 11.2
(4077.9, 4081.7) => 14.1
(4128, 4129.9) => 14.3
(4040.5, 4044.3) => 15.3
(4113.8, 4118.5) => 13.6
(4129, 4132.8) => 12.7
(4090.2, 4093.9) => 12.9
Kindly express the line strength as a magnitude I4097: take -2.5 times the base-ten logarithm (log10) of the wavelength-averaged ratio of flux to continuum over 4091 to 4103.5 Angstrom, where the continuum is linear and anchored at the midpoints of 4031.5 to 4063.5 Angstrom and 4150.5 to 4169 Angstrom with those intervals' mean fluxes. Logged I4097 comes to 0.16 mag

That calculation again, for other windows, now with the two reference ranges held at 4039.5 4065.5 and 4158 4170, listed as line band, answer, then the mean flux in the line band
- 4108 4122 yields 0.073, 12.9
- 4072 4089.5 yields 0.049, 13.5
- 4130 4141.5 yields 0.114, 12.2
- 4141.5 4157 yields -0.030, 13.8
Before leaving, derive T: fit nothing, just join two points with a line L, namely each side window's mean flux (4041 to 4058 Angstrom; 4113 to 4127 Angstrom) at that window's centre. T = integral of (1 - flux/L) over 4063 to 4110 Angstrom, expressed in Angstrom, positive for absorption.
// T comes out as 4.50 Angstrom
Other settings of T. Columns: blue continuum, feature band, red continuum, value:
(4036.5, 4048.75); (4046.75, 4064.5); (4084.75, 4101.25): 0.59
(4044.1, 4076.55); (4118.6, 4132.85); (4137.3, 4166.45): 0.24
